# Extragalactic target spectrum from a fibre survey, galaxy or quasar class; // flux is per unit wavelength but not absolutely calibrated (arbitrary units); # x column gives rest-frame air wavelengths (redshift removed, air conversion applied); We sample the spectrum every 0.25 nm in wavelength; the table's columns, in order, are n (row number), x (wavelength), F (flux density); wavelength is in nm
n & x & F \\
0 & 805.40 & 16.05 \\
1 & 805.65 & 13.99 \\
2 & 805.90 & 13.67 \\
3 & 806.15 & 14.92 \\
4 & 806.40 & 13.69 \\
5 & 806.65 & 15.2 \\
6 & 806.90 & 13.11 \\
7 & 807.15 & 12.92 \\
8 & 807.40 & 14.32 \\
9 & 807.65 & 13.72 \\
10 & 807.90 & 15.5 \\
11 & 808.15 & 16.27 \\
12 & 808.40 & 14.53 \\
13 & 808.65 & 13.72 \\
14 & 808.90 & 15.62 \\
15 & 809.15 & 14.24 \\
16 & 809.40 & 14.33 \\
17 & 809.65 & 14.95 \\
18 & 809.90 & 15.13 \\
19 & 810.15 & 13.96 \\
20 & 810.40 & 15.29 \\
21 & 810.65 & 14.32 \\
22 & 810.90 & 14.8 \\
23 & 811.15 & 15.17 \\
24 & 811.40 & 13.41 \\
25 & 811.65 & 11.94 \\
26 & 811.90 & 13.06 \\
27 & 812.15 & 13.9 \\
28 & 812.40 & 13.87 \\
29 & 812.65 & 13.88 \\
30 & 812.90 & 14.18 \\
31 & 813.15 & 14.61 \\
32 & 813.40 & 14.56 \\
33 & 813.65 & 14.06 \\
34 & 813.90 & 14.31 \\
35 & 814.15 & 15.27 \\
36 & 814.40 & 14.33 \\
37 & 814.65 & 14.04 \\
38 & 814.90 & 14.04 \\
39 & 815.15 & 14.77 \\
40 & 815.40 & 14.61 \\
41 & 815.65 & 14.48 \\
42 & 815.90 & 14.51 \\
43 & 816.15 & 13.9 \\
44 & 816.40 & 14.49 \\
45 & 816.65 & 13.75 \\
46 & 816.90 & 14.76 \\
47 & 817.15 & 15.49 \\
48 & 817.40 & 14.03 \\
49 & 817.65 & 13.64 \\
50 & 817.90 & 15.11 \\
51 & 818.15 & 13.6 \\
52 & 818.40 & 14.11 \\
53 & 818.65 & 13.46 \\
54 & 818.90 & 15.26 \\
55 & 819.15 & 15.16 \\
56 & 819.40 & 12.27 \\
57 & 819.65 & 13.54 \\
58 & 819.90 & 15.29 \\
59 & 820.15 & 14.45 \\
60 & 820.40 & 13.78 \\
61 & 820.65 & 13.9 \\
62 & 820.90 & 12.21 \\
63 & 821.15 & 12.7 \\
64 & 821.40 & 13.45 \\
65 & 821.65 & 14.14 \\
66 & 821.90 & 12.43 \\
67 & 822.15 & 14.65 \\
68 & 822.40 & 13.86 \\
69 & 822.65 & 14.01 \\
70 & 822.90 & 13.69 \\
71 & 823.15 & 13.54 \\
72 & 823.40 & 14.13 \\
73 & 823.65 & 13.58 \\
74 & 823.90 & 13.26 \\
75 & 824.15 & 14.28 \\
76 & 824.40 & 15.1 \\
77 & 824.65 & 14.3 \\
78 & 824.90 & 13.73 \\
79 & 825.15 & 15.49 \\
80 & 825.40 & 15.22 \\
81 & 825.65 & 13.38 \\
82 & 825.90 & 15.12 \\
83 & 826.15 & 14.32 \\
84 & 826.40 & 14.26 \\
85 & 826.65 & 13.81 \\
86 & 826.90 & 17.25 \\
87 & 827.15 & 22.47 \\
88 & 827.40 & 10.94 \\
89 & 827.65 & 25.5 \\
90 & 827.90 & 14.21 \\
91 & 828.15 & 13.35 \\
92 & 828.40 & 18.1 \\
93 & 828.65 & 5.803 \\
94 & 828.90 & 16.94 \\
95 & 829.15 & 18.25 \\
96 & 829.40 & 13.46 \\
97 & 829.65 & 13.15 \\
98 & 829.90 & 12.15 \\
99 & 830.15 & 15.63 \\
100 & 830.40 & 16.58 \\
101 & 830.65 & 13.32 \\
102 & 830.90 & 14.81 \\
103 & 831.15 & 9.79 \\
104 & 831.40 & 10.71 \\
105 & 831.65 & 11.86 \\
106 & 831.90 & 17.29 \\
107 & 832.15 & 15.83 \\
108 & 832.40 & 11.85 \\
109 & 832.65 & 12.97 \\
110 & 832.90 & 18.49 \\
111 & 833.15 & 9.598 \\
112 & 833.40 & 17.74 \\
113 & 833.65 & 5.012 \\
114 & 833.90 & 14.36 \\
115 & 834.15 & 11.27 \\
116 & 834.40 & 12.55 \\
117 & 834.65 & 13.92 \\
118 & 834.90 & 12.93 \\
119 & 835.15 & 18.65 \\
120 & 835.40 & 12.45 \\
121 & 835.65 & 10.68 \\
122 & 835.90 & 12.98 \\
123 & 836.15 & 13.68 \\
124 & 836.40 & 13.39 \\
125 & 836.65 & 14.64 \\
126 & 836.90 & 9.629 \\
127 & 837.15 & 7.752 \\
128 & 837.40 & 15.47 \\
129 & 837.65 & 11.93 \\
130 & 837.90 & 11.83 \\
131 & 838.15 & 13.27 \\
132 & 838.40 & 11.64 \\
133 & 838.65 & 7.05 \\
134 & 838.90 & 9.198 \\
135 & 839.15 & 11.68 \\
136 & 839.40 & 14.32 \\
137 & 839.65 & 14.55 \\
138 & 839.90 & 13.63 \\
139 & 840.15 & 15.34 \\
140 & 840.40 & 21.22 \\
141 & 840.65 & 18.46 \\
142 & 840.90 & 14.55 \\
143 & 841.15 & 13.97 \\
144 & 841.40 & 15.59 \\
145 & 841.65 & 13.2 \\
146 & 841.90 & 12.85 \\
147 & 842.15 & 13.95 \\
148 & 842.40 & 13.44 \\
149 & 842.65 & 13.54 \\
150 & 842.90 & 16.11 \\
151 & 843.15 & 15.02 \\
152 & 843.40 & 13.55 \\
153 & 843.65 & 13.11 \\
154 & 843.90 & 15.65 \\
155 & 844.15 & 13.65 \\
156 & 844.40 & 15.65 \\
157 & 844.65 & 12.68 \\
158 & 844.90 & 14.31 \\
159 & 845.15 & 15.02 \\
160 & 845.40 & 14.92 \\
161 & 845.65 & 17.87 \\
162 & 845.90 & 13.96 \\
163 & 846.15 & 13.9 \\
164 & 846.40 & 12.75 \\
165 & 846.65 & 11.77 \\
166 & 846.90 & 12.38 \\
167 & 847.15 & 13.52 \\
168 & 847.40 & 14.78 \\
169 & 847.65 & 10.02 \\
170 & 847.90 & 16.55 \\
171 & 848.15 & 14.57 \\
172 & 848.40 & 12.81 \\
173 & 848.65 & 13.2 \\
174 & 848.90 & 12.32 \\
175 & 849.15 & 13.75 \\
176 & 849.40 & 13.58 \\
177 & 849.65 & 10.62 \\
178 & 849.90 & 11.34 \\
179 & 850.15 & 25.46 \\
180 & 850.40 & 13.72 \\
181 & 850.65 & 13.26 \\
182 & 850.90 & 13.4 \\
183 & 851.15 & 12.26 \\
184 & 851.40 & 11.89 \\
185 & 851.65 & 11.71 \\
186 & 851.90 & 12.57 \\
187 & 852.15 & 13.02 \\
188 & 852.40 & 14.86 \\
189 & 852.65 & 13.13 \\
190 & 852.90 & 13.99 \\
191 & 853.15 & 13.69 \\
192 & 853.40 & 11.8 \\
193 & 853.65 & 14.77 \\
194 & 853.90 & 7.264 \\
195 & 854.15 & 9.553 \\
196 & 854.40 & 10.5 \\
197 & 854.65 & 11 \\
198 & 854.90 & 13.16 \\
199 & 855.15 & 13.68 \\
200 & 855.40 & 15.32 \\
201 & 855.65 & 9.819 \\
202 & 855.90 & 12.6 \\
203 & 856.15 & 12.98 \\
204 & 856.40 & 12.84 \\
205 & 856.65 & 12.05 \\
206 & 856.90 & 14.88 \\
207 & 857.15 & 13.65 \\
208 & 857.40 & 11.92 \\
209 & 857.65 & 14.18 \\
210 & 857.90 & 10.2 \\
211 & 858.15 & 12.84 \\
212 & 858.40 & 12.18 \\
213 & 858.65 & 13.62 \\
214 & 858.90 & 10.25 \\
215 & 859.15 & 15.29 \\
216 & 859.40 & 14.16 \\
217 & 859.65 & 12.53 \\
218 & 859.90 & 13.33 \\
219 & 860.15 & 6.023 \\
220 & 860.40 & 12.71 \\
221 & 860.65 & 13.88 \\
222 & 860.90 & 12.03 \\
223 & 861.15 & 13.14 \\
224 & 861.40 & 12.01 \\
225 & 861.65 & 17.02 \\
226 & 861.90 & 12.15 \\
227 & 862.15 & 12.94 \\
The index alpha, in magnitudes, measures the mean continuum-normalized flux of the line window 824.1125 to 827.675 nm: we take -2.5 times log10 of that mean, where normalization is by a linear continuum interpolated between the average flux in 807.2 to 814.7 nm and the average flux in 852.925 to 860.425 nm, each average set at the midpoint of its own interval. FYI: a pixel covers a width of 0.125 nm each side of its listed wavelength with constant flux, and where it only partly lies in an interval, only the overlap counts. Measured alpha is -0.13 mag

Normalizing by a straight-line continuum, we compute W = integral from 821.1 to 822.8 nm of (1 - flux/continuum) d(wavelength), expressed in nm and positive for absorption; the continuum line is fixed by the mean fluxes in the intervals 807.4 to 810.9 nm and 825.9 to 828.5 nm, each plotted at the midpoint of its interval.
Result 0.24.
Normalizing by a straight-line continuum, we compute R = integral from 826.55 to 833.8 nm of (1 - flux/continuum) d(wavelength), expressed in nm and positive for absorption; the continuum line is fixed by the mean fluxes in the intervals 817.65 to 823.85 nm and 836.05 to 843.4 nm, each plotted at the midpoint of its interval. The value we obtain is -0.38 nm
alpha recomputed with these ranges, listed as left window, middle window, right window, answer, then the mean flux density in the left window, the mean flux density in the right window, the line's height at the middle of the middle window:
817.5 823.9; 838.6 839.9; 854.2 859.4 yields 0.12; 13.8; 12.6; 13.2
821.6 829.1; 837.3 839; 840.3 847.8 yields 0.25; 14.7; 14.4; 14.5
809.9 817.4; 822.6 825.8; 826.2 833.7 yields 0.02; 14.3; 14.5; 14.4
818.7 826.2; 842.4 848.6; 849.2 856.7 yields -0.07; 14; 12.9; 13.2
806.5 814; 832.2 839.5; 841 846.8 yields 0.14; 14.3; 14.2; 14.2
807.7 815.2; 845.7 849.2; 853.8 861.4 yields -0.05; 14.4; 12.3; 12.7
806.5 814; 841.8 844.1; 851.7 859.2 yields -0.09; 14.3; 12.6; 13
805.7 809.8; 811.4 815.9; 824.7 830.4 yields 0.04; 14.4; 15.1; 14.6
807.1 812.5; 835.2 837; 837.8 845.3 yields 0.10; 14.3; 13.9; 14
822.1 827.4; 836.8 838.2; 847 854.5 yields 0.20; 14.6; 13.1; 13.9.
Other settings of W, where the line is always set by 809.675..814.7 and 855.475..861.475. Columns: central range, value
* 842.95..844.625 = -0.18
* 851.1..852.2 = 0.04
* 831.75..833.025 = -0.17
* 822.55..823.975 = 0.01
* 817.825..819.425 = -0.03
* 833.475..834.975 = 0.17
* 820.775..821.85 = 0.06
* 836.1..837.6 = 0.11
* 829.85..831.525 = 0.02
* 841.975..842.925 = -0.07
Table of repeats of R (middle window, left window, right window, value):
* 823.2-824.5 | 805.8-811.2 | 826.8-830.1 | 0.106 nm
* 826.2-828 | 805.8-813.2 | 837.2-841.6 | -0.382 nm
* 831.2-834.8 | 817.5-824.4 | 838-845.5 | 0.238 nm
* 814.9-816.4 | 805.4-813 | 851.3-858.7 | -0.041 nm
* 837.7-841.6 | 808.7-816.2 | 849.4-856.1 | -0.108 nm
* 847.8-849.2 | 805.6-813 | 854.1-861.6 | -0.109 nm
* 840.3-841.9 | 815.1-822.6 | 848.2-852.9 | -0.251 nm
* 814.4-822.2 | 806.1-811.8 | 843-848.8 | 0.119 nm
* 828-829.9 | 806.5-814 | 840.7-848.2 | 0.025 nm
